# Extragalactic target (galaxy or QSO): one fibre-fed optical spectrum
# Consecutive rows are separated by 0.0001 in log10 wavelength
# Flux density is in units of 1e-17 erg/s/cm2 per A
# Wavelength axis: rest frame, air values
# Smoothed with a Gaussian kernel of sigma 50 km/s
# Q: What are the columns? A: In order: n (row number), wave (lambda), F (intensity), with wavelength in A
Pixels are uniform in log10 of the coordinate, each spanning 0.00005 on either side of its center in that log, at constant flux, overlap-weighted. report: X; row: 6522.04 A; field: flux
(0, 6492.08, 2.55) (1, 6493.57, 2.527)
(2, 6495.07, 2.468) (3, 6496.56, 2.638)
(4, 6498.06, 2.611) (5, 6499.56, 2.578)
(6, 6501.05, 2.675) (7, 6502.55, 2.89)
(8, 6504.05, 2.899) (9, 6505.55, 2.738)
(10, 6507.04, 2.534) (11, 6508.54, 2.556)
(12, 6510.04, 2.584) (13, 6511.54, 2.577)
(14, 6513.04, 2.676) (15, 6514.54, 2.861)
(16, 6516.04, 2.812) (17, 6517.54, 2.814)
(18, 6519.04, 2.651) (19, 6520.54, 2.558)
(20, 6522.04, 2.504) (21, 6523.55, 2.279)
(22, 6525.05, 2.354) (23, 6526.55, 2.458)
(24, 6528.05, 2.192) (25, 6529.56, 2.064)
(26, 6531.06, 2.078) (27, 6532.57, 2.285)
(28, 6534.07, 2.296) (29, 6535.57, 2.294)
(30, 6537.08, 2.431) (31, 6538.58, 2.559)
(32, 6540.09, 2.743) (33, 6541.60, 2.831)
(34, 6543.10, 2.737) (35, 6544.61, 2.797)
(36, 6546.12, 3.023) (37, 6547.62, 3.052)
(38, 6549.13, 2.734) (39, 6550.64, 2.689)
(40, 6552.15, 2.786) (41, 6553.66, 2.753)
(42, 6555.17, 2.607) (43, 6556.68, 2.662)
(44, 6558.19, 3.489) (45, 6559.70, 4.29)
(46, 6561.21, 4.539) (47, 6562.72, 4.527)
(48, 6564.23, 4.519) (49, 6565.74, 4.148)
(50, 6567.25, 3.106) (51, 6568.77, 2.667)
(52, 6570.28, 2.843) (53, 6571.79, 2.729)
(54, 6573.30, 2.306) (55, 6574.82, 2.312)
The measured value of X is 2.504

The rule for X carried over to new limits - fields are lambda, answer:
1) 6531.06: 2.078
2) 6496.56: 2.638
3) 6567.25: 3.106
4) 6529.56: 2.064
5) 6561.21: 4.539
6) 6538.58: 2.559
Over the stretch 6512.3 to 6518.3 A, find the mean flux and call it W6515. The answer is 2.79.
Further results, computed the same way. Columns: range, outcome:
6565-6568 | 3.63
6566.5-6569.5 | 2.88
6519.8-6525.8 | 2.42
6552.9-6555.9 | 2.68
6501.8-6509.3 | 2.72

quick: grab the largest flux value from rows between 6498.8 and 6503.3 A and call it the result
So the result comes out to 2.89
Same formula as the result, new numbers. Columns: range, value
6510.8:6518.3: 2.861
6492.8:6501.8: 2.675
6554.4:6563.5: 4.539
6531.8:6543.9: 2.831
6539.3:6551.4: 3.052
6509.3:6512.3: 2.584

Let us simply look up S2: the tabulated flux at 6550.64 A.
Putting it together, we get 2.689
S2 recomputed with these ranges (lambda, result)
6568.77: 2.667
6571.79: 2.729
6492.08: 2.55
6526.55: 2.458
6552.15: 2.786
